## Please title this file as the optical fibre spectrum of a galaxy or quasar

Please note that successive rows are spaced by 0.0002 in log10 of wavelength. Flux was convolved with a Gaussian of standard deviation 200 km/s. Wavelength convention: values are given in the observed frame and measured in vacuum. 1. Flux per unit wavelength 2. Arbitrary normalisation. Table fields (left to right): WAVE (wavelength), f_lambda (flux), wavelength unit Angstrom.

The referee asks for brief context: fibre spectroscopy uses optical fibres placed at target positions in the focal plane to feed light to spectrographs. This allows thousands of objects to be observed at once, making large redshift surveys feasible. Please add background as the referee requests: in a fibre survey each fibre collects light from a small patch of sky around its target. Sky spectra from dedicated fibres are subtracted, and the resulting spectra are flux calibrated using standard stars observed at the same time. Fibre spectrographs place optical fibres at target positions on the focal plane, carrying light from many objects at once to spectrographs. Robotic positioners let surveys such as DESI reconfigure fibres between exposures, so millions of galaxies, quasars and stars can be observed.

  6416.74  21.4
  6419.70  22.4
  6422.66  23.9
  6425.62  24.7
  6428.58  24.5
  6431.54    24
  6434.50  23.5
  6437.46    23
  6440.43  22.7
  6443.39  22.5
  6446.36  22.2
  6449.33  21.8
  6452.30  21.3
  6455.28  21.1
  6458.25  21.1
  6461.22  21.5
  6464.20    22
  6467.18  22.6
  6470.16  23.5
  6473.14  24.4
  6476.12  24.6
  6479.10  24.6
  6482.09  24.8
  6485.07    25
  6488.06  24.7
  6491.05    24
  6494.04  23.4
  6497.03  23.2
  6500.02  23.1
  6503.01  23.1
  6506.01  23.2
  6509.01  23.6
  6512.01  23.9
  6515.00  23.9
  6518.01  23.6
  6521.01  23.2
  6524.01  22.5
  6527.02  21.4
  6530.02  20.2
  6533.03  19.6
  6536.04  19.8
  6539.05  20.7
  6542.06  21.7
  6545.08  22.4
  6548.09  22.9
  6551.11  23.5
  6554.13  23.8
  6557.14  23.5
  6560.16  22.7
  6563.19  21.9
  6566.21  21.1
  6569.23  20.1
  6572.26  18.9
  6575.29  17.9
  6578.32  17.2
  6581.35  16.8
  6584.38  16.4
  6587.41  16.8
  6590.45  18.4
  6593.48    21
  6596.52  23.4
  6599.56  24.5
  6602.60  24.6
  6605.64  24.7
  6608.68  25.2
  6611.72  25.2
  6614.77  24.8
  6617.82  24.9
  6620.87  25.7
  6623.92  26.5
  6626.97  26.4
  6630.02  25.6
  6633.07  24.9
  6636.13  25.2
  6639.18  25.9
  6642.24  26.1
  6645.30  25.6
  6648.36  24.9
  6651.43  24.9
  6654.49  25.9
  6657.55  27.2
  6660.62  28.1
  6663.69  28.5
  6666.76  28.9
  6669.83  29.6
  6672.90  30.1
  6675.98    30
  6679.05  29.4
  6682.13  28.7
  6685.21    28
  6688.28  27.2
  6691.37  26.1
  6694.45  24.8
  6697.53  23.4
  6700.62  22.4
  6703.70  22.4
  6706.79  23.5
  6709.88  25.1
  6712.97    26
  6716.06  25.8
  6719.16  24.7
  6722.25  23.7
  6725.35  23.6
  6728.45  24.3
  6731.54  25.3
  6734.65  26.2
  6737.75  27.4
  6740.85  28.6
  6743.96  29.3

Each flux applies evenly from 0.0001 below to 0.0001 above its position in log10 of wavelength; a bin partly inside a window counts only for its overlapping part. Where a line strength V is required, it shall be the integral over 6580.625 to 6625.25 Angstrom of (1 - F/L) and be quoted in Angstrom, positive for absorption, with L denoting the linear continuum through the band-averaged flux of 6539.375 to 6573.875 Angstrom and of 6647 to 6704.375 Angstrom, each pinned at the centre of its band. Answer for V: 2.4 Angstrom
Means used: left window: 22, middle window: 22.7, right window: 26.9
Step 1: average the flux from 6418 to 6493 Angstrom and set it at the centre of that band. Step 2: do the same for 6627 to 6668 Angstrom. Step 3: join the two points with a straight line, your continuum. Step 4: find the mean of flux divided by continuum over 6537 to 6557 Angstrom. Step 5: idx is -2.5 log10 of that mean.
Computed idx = 0.10 mag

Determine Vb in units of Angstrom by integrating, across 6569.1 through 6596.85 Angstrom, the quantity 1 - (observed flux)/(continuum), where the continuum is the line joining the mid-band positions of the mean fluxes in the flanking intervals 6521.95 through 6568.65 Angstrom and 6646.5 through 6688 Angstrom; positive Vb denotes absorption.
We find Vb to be 6.22 Angstrom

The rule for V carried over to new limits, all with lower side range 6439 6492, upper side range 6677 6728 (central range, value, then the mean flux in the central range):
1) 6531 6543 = 1.7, 20.4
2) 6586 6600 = 2.1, 20.6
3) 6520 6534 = 1.3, 21.4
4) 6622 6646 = -1.1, 25.8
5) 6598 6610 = -0.2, 24.7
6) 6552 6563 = 0.3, 23.2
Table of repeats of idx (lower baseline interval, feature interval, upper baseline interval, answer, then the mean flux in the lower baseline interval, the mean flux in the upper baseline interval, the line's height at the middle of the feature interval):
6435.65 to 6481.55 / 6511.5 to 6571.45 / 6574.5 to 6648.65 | 0.042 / 22.6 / 23.2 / 22.9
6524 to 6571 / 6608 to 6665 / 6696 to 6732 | -0.127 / 21.7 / 24.2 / 23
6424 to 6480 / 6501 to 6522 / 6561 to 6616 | -0.066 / 22.9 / 21.1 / 22.1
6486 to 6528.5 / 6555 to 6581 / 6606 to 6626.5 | 0.202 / 23.4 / 25.4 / 24.5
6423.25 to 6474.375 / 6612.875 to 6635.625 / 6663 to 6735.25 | -0.017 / 22.7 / 26.1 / 25.1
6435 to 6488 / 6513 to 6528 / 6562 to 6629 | -0.024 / 22.9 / 22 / 22.5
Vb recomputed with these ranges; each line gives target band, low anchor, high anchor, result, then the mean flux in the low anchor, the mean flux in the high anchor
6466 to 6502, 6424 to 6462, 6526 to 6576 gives -3.0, 22.6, 21.4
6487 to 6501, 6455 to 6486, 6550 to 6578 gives -0.6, 23.3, 21.3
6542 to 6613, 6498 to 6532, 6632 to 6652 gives 7.9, 22.8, 25.4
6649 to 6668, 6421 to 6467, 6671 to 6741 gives -1.3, 22.6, 25.9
